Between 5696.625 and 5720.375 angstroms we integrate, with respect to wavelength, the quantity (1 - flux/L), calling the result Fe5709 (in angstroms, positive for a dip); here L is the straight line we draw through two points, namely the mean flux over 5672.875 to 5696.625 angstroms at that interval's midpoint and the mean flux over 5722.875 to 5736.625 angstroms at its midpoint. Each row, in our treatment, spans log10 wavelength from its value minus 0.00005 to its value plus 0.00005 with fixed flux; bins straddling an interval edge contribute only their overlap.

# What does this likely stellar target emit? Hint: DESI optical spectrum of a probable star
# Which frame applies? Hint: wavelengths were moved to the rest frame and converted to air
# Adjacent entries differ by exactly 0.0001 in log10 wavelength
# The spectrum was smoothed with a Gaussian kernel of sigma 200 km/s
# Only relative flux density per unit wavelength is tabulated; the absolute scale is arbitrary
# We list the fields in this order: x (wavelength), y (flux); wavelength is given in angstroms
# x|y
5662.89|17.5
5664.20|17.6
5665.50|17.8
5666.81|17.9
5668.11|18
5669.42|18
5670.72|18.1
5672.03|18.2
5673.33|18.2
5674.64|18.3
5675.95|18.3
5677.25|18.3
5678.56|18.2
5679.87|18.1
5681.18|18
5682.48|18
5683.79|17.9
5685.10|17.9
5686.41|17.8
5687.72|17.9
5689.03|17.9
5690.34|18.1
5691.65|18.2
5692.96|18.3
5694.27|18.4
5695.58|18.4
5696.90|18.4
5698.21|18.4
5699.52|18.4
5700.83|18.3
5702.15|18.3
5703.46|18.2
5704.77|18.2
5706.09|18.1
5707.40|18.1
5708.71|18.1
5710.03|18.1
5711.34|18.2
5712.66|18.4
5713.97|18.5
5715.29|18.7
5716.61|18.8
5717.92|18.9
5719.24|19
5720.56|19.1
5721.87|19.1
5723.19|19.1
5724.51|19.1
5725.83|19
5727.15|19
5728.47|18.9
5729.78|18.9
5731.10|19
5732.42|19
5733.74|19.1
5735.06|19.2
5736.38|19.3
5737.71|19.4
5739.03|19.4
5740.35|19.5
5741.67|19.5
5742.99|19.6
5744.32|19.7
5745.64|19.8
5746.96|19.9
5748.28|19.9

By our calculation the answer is 0.3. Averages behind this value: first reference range 18.1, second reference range 19.1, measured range 18.4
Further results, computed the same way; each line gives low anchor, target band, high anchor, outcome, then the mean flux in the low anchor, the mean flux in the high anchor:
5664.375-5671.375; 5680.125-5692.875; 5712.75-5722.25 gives 0.21 angstroms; 17.9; 18.8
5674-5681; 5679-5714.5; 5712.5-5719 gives 0.56 angstroms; 18.2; 18.7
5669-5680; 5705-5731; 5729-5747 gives 0.43 angstroms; 18.2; 19.4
